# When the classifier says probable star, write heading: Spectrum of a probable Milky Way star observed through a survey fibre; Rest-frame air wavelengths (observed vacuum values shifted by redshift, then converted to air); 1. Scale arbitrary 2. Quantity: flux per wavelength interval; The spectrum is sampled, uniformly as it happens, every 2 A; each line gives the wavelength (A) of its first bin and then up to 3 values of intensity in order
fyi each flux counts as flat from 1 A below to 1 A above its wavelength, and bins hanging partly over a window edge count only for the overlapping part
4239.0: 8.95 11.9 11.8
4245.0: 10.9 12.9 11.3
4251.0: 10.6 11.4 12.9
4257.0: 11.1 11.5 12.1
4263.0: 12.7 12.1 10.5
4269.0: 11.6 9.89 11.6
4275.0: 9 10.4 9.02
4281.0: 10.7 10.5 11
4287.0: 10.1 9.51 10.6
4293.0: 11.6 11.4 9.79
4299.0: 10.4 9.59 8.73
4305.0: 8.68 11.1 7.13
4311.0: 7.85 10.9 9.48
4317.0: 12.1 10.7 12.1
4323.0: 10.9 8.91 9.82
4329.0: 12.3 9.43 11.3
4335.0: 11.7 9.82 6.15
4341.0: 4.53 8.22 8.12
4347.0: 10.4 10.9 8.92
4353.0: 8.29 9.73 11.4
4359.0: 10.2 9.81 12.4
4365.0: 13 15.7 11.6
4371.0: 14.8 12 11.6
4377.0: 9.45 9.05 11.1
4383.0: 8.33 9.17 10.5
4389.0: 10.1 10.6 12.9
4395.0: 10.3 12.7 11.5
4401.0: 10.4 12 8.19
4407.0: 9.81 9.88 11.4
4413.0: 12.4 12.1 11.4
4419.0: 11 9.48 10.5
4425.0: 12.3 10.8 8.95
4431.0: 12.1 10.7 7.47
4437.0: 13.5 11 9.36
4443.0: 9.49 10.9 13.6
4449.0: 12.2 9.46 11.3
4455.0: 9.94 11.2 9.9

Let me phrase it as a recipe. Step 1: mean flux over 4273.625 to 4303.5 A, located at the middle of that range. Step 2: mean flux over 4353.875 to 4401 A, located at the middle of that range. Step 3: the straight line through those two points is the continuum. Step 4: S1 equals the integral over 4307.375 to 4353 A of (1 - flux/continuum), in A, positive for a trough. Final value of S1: 4.5 A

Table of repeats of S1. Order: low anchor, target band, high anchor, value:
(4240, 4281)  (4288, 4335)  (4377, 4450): 3.6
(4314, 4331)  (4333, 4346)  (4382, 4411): 2.8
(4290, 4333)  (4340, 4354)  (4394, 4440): 2.6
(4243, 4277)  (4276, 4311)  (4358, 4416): 4.2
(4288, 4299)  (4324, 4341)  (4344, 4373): 2.0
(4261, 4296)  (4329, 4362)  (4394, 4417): 4.5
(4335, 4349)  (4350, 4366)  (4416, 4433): -2.9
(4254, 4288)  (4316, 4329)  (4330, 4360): -1.4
